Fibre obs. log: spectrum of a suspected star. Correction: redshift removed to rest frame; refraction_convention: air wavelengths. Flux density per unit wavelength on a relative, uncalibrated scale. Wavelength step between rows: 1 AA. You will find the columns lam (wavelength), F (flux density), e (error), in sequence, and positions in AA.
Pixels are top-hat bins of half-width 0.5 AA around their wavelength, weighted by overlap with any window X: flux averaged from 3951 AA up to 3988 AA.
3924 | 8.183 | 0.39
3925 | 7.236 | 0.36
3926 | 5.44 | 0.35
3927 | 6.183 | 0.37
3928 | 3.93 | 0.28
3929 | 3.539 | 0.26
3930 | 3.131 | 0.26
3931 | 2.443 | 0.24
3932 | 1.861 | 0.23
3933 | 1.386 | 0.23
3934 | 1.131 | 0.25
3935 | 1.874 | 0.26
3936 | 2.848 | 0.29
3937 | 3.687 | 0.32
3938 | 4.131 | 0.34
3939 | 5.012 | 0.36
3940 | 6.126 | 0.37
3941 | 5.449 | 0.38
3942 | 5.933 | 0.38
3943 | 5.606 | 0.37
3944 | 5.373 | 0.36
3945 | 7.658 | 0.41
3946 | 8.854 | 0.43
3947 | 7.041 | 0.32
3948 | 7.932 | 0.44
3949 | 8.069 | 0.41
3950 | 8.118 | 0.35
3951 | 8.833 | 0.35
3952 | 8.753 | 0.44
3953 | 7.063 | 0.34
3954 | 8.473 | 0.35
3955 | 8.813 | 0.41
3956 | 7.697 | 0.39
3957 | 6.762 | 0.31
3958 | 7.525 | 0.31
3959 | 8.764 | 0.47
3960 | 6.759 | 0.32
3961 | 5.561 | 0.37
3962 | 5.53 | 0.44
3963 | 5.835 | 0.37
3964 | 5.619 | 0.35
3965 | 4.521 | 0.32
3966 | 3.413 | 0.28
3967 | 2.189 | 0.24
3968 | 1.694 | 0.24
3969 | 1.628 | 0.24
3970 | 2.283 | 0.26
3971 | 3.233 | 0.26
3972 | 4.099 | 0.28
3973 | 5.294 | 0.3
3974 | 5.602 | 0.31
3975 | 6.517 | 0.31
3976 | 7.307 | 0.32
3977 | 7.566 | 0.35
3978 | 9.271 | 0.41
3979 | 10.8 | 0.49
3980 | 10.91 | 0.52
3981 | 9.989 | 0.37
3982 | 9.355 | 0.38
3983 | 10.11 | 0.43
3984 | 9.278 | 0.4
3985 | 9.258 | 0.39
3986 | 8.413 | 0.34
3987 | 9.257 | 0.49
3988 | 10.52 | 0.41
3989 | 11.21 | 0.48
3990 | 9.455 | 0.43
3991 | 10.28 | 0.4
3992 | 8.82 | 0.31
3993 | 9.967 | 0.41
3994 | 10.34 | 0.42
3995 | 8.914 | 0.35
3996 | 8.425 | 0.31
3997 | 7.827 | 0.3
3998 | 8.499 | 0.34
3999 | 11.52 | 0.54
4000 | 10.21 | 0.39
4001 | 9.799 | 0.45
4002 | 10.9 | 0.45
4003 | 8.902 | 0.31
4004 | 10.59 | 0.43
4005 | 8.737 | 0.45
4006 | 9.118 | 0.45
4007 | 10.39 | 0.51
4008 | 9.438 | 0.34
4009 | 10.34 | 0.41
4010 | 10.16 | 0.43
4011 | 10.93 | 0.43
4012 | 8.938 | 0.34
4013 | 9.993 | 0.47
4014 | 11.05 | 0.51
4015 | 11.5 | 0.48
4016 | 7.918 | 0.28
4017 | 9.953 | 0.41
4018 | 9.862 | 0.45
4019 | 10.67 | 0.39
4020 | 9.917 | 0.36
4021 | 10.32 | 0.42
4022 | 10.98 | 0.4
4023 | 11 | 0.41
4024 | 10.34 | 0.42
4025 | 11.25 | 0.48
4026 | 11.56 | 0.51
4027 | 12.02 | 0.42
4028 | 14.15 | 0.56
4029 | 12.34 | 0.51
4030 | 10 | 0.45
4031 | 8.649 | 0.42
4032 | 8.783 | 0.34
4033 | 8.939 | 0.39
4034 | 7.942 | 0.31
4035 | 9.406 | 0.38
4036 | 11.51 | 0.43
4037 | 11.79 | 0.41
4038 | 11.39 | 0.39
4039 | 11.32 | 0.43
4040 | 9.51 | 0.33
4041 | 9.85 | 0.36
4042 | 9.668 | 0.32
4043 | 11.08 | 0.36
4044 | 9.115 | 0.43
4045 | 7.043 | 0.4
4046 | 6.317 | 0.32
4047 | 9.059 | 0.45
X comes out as 6.89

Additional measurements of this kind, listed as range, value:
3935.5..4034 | 8.28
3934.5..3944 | 4.56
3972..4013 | 9.27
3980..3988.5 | 9.6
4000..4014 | 9.92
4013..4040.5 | 10.5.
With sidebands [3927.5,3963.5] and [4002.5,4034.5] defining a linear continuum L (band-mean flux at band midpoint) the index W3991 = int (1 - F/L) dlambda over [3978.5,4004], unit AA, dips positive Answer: -3.6 AA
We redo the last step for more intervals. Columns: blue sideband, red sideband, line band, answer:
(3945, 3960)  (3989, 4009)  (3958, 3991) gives 7.0 AA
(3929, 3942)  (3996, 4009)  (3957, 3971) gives 2.7 AA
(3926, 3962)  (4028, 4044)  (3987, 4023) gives -4.9 AA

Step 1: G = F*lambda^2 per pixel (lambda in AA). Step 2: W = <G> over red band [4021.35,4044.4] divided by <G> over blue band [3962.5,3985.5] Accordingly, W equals 1.7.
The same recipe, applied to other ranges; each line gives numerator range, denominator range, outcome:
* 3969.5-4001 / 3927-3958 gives 1.55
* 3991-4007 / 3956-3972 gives 2.02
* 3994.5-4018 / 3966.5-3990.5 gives 1.35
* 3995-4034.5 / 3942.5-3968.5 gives 1.57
